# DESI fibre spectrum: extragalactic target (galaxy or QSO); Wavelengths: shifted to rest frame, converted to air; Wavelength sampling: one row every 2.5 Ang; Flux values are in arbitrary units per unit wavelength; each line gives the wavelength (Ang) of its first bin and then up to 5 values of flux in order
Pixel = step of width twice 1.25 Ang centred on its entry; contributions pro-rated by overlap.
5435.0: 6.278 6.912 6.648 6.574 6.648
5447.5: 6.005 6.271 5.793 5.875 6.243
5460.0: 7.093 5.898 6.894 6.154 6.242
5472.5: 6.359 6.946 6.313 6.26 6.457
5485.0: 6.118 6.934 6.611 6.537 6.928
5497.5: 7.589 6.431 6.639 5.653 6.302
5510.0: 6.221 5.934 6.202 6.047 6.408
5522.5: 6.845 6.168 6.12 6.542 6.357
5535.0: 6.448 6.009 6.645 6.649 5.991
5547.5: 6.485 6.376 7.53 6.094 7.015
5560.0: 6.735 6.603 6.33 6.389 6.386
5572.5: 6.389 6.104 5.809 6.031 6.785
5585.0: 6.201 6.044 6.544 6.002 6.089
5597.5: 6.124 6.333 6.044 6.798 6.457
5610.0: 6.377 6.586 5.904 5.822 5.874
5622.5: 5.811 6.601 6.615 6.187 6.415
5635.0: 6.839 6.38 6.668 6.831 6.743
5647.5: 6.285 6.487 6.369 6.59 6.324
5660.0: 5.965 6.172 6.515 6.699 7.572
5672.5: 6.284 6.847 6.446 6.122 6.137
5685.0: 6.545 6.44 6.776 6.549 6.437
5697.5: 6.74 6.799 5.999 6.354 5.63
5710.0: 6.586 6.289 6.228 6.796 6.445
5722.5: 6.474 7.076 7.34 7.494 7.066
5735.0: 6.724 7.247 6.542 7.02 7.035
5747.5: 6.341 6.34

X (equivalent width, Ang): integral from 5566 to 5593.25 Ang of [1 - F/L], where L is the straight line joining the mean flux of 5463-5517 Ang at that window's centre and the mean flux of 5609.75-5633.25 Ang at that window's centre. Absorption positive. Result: 0.16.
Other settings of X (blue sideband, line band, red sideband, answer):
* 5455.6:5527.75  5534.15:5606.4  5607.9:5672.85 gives 0.5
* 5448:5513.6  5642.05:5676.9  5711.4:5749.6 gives 0.8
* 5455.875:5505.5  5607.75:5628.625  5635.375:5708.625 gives 0.9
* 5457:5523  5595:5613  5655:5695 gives 0.3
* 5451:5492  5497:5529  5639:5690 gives 0.5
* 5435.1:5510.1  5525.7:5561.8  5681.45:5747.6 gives 0.1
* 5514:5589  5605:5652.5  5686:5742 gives 0.9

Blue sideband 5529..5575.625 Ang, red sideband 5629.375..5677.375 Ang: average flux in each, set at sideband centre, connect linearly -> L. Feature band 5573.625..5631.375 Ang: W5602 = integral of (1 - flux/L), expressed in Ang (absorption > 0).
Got 2.5 Ang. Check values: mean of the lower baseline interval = 6.48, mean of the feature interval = 6.22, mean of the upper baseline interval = 6.54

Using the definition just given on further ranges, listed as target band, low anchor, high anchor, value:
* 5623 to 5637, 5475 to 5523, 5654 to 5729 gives 0.0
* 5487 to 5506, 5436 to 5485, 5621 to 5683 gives -0.8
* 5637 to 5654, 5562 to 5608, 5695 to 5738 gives -0.3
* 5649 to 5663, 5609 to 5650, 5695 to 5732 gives 0.3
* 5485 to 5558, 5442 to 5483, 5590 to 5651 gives -1.3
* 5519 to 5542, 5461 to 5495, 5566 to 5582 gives -0.3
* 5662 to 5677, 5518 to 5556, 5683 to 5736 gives -0.3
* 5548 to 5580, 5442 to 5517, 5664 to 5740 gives 0.1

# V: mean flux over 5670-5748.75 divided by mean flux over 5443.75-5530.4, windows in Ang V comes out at 1.0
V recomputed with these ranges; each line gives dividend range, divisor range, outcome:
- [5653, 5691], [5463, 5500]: 0.99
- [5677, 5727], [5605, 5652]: 1.01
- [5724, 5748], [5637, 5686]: 1.08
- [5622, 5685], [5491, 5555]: 1.01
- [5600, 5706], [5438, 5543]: 1.00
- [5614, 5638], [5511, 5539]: 0.99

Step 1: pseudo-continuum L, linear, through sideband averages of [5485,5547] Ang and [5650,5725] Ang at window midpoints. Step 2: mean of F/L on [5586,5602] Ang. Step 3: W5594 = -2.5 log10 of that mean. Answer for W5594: 0.04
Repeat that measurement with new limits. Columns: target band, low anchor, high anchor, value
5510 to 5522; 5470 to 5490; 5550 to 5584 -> 0.05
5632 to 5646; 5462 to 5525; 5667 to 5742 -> -0.01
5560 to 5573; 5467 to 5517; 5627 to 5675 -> 0.01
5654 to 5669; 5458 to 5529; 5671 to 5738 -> 0.03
